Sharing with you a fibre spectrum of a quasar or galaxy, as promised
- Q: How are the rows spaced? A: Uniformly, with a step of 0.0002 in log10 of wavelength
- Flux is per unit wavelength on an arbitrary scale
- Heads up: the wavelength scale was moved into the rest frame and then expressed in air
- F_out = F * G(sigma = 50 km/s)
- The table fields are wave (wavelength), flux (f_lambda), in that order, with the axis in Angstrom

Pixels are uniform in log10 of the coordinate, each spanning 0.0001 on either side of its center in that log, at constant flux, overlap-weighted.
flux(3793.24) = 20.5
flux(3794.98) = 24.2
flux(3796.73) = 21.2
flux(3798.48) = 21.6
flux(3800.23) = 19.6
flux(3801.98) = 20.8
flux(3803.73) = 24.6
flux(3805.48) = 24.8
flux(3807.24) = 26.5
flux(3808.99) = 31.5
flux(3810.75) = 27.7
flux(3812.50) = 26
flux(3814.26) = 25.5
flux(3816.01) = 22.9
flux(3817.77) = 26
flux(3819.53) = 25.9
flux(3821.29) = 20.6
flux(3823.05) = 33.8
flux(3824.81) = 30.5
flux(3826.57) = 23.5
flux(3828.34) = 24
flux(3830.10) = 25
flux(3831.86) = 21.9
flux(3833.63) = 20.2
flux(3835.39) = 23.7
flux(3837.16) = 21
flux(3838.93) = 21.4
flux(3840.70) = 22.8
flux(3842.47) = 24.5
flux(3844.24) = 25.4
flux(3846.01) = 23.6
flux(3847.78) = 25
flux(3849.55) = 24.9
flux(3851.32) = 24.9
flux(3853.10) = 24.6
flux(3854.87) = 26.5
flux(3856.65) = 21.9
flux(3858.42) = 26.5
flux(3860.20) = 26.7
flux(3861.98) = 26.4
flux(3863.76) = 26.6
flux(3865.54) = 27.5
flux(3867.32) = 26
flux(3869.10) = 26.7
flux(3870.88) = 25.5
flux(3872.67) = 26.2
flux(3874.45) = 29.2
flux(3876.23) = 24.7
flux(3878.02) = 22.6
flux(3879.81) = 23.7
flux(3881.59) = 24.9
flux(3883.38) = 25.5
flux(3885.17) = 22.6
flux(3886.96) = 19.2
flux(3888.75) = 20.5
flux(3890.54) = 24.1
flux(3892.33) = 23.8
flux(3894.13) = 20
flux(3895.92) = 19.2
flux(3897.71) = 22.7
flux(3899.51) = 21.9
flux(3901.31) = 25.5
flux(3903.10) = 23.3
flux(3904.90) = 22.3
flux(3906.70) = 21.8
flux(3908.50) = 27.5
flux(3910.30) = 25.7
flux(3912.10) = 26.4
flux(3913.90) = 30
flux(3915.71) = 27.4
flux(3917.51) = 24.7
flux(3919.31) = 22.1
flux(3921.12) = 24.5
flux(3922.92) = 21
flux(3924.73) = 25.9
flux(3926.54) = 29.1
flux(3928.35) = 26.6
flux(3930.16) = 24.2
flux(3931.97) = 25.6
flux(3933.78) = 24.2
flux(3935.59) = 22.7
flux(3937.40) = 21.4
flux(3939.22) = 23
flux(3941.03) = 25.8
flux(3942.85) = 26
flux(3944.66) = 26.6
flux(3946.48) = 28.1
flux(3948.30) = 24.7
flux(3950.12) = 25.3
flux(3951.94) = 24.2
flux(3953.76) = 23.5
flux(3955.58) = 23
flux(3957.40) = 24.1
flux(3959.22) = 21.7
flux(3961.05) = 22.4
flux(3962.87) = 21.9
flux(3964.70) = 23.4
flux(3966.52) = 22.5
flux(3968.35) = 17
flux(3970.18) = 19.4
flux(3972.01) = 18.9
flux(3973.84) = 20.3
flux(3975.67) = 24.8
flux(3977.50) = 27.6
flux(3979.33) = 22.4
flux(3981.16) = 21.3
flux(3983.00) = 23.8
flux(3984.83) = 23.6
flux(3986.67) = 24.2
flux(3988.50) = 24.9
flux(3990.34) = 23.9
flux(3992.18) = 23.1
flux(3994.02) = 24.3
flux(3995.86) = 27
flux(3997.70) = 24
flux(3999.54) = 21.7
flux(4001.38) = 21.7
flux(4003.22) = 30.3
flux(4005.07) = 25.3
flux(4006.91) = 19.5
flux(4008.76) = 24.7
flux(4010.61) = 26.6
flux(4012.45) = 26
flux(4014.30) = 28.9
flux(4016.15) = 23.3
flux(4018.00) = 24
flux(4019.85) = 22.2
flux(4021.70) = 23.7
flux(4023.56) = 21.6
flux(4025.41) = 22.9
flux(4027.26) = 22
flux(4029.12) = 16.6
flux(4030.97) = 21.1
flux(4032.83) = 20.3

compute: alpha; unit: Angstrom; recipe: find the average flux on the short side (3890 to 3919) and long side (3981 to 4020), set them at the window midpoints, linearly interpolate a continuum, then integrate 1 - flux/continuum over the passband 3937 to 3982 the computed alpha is 2.0 Angstrom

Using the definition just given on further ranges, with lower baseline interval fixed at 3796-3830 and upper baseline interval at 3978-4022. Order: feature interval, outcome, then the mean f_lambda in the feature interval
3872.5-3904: 1.93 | 23.2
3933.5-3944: 0.27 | 23.9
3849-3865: -0.38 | 25.5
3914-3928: -0.40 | 25.3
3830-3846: 1.40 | 22.8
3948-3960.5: 0.38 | 23.7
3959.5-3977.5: 2.11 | 21.5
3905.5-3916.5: -0.76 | 26.3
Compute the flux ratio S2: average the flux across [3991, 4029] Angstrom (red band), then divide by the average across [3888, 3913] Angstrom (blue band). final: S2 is 1.0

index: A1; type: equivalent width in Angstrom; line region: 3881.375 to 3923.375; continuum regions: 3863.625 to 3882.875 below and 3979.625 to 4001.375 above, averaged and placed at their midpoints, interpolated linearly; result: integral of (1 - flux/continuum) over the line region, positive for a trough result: 2.7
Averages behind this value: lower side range 25.7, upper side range 23.7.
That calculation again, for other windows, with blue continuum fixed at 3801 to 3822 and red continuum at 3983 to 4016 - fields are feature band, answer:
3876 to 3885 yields 0.33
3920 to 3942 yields 0.33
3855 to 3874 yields -0.78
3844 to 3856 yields 0.10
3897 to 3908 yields 0.82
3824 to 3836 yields 0.52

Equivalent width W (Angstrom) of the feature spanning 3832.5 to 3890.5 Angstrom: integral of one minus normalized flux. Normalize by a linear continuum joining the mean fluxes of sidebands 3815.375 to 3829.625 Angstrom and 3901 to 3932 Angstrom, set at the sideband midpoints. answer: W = 2.7 Angstrom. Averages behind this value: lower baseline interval 25.9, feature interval 24.4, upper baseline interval 25.2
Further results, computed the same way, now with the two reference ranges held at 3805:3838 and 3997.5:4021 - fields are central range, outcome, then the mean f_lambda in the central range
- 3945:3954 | -0.2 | 25.4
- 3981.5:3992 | 0.3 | 23.8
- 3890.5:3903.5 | 1.3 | 22.4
